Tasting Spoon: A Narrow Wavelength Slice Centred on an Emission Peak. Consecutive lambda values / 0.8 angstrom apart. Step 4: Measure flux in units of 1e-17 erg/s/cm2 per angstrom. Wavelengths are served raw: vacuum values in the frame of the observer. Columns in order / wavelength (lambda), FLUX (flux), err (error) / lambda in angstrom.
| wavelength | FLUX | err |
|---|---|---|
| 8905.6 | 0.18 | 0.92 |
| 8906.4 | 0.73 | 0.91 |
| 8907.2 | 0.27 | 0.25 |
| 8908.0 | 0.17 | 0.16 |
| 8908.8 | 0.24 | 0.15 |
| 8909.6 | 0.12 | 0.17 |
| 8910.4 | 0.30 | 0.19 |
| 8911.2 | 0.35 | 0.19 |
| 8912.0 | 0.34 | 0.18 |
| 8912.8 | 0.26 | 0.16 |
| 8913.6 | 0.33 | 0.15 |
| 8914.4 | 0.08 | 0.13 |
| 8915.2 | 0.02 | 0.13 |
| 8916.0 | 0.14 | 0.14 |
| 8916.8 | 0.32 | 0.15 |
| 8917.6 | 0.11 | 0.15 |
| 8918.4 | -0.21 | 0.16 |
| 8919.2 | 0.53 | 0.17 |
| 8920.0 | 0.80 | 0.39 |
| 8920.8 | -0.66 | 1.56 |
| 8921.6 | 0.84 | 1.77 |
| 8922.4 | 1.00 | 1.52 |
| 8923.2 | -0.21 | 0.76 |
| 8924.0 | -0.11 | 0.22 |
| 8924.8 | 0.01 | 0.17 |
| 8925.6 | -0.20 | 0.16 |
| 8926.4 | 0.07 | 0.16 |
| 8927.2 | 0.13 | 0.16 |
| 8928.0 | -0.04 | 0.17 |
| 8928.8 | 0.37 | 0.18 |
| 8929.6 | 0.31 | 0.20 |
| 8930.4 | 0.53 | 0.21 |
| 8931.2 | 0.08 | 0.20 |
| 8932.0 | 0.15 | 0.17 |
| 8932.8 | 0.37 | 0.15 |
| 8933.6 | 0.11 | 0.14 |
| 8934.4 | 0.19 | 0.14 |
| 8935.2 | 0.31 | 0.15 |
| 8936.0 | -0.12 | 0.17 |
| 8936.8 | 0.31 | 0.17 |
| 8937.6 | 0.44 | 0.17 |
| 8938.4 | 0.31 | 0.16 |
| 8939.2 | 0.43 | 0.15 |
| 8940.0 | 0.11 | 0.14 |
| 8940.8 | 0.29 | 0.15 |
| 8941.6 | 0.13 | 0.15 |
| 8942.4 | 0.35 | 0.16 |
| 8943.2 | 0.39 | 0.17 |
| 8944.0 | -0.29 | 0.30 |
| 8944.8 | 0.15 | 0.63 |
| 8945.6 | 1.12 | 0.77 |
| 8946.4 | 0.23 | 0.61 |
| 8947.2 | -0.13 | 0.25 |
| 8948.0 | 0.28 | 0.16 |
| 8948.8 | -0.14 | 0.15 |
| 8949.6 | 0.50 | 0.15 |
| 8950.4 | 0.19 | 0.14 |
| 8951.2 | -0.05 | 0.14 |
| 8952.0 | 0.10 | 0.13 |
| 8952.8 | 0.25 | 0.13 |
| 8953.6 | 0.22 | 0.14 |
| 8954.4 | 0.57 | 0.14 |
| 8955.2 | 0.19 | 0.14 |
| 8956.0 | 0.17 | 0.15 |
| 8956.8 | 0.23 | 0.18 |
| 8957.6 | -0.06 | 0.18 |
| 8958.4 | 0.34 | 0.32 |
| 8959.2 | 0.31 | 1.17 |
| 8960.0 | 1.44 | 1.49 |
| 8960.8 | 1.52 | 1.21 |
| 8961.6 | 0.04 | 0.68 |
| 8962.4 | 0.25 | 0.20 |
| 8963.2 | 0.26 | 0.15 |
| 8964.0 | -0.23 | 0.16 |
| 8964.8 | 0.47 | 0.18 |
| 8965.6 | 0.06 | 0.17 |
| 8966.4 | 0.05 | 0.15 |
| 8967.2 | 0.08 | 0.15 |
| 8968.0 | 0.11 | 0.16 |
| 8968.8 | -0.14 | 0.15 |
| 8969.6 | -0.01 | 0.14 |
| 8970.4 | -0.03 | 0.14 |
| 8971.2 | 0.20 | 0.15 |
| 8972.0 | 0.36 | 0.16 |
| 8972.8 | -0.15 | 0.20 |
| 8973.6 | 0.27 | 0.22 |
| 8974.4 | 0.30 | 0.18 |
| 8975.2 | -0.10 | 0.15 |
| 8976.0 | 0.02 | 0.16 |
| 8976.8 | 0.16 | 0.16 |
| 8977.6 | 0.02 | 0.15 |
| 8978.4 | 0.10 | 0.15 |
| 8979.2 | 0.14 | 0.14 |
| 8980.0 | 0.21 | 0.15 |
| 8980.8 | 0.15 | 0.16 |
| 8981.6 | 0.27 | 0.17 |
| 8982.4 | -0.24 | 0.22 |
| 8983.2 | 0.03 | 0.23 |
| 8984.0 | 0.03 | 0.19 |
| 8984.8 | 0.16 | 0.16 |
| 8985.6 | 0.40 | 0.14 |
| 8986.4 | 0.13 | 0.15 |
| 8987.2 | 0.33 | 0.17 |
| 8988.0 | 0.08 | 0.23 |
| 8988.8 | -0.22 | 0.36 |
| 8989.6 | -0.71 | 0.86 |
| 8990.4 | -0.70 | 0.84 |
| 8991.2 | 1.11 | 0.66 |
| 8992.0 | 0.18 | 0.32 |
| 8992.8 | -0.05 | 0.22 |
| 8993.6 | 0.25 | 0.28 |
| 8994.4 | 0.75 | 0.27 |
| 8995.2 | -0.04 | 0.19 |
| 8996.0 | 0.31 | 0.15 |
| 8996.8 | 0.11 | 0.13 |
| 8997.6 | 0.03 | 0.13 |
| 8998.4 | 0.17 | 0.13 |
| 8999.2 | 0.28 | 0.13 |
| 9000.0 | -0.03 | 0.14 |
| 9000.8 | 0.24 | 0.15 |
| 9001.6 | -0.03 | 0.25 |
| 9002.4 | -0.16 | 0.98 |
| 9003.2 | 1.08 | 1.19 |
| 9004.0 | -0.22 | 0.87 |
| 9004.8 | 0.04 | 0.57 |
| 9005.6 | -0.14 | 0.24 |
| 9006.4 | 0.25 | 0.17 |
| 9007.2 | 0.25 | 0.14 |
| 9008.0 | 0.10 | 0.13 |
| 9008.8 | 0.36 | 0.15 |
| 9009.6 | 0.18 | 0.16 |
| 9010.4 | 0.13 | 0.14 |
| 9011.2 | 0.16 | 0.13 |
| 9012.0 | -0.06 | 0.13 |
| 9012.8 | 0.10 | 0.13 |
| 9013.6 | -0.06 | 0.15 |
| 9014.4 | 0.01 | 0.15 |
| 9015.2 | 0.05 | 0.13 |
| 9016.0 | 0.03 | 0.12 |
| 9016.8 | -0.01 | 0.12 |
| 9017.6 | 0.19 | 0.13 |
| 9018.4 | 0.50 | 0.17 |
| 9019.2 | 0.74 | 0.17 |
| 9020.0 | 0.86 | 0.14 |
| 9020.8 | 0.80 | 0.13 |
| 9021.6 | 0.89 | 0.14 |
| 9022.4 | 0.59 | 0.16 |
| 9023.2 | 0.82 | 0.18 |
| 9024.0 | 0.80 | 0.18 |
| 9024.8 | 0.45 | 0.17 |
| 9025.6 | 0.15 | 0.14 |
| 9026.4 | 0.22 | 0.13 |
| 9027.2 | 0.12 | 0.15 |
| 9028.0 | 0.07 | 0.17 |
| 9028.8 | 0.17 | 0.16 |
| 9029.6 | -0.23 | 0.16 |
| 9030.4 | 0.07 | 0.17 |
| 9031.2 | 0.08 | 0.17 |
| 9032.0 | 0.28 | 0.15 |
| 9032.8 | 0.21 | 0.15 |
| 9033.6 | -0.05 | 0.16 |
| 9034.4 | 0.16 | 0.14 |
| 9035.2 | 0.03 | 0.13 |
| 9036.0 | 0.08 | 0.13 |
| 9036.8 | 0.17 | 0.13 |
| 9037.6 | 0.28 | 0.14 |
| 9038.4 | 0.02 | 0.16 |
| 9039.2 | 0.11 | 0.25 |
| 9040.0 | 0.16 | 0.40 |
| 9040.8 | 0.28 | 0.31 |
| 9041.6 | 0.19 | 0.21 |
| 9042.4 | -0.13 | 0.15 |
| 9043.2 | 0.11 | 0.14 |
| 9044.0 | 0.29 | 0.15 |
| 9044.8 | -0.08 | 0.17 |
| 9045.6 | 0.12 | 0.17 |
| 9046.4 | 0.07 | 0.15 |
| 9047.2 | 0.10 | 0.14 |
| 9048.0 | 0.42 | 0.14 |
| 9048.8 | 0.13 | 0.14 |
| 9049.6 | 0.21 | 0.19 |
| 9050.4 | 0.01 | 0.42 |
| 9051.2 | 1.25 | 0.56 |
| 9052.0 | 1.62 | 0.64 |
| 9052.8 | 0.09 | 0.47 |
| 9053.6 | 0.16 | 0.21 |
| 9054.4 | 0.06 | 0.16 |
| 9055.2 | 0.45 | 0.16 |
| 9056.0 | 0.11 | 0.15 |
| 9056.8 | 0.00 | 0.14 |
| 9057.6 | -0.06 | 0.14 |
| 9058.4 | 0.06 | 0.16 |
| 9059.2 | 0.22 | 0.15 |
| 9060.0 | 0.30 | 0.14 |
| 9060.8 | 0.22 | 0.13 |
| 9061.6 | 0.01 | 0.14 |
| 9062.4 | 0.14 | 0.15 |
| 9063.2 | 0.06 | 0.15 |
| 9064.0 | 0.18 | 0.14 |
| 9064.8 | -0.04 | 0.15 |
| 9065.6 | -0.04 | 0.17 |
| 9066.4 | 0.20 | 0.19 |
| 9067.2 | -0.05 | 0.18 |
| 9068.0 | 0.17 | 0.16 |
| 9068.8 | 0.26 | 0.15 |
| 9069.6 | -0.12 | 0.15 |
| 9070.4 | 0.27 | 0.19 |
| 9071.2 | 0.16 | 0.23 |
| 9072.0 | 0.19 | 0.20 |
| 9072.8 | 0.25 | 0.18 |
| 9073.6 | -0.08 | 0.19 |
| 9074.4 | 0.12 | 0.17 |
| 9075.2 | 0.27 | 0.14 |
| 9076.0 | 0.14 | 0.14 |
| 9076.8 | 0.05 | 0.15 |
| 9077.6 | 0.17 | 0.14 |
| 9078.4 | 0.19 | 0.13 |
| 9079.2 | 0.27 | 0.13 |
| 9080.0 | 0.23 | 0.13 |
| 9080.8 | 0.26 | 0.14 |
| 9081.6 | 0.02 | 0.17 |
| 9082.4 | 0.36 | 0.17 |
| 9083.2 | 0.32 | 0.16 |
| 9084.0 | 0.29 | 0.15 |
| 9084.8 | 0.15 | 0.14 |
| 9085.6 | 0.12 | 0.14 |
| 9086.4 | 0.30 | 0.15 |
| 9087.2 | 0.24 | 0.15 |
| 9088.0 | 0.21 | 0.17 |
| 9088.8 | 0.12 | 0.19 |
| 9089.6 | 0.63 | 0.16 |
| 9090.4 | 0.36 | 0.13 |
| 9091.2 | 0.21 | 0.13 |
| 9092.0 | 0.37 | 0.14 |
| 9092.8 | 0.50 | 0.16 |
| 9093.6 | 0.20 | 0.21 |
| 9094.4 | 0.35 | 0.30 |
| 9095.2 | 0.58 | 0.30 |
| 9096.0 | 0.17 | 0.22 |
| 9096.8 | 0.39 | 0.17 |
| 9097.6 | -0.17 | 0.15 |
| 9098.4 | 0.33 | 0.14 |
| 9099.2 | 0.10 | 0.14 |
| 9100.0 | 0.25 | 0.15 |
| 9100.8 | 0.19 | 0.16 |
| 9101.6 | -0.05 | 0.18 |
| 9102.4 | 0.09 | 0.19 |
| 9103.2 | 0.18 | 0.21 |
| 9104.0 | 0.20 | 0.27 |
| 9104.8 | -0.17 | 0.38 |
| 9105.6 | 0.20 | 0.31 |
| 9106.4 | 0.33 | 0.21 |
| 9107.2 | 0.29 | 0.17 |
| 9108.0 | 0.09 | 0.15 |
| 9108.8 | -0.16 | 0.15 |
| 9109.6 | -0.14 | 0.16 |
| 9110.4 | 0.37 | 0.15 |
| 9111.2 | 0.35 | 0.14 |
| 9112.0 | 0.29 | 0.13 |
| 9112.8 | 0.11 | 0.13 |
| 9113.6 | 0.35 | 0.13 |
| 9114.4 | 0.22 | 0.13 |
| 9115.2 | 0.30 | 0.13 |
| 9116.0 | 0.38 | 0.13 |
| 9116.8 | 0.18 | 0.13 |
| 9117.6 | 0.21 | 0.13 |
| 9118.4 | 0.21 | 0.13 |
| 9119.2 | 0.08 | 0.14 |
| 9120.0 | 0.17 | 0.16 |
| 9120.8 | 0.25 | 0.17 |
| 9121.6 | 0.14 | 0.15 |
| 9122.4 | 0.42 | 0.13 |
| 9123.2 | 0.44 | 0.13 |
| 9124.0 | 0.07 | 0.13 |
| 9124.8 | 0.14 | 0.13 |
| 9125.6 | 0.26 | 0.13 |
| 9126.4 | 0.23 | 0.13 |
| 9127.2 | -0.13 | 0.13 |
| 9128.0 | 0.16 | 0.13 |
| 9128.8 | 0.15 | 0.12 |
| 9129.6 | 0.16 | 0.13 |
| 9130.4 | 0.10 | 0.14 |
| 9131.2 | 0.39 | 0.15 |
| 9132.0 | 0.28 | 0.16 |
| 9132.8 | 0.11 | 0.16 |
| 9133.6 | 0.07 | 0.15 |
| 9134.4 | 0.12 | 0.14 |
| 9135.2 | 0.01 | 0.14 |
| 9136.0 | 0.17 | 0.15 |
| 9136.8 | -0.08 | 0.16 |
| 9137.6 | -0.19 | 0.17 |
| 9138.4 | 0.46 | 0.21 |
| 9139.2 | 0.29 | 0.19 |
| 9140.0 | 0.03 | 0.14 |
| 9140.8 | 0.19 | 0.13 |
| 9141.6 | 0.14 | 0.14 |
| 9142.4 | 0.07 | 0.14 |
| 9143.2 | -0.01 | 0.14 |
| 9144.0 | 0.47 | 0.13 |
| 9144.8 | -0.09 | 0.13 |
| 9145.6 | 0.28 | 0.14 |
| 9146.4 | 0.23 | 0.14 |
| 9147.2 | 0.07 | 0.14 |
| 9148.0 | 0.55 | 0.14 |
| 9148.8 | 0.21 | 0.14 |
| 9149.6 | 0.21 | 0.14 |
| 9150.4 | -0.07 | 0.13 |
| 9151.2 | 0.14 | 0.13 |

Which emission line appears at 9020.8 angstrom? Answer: Hbeta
